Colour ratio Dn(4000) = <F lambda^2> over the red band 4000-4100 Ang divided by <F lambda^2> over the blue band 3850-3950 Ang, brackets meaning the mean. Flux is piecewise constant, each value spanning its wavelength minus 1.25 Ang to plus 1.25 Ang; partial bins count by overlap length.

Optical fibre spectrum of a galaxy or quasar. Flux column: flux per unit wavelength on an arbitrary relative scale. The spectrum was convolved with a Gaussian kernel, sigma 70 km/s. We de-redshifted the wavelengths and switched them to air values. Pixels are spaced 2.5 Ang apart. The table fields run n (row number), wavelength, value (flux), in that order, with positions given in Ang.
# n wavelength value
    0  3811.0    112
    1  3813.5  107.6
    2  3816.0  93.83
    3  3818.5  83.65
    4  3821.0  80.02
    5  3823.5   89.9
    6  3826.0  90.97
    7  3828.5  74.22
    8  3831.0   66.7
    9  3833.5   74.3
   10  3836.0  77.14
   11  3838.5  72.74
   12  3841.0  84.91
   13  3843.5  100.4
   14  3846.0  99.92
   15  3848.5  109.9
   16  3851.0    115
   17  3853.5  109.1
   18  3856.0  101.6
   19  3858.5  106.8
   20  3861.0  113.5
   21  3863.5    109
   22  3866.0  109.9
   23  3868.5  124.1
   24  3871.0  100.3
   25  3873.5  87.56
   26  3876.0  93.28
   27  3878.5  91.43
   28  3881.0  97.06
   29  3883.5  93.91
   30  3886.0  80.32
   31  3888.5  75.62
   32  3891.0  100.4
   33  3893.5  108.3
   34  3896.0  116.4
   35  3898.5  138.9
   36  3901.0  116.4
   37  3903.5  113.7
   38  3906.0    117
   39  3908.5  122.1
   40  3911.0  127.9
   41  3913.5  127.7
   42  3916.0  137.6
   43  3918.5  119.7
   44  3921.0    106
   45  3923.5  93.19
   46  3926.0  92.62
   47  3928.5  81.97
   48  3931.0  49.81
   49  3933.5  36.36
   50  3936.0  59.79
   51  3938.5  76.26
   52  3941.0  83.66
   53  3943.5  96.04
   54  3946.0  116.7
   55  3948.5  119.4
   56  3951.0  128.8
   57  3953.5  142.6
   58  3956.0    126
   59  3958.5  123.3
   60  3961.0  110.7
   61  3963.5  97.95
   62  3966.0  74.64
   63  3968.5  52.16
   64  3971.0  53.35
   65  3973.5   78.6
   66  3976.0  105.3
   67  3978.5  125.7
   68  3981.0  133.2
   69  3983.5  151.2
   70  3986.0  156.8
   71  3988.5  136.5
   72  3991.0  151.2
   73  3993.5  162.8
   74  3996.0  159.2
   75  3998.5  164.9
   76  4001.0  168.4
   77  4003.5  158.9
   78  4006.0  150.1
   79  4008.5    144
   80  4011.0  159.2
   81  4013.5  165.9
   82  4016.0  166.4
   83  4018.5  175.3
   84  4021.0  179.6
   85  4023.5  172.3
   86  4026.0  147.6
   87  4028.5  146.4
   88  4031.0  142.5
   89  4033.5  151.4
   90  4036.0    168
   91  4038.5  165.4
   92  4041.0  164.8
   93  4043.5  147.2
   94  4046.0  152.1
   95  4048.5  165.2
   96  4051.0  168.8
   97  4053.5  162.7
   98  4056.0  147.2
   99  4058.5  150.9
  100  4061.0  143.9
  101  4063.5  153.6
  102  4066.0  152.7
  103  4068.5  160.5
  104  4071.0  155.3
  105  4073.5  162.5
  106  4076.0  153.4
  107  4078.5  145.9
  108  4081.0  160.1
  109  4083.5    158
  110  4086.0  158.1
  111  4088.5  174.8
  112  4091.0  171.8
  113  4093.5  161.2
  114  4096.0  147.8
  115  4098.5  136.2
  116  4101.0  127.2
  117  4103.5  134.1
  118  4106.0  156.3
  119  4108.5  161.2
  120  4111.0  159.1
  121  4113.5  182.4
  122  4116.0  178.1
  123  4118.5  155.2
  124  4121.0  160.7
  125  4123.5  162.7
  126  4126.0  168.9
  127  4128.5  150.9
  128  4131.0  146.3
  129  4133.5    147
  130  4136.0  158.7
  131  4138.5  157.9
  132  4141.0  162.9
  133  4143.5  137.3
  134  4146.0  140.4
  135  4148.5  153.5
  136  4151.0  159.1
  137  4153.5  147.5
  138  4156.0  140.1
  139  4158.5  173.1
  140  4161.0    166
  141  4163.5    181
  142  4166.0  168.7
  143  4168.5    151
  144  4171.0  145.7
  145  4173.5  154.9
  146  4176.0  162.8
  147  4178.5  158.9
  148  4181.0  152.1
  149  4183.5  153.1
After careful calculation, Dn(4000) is 1.7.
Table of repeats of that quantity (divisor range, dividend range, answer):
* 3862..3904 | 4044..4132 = 1.68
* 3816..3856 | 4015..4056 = 1.99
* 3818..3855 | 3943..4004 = 1.50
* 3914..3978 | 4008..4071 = 1.74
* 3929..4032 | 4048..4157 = 1.31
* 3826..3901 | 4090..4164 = 1.82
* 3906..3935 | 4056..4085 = 1.66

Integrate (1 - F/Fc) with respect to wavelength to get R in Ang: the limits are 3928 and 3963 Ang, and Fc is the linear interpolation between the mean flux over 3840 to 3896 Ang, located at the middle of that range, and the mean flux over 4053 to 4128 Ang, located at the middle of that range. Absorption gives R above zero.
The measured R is 6.98 Ang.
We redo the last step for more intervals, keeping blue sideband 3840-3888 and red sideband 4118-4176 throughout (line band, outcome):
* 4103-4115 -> -0.9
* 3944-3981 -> 4.7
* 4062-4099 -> -3.6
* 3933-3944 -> 4.3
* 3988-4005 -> -4.2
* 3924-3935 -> 4.5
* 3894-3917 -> -3.0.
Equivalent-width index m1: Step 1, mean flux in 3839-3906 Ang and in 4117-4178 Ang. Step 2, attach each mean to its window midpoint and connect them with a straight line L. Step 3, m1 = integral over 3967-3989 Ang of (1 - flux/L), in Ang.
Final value 2.7 Ang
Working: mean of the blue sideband 104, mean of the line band 109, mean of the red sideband 156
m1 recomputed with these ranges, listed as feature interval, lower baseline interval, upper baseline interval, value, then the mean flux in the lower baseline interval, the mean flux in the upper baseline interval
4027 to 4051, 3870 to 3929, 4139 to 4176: -4.20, 106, 156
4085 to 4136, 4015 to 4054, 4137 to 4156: -1.04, 161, 151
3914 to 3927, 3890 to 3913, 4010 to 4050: 1.39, 118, 161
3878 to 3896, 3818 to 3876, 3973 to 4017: 2.49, 95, 148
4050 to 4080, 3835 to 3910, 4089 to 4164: -2.41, 103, 156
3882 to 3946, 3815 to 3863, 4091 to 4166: 5.29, 92.1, 156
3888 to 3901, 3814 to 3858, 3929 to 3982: -2.58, 90.3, 94.4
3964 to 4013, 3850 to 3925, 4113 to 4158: -0.97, 108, 156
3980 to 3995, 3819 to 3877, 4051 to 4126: -2.08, 95.1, 157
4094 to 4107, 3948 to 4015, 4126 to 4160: 0.48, 130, 153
